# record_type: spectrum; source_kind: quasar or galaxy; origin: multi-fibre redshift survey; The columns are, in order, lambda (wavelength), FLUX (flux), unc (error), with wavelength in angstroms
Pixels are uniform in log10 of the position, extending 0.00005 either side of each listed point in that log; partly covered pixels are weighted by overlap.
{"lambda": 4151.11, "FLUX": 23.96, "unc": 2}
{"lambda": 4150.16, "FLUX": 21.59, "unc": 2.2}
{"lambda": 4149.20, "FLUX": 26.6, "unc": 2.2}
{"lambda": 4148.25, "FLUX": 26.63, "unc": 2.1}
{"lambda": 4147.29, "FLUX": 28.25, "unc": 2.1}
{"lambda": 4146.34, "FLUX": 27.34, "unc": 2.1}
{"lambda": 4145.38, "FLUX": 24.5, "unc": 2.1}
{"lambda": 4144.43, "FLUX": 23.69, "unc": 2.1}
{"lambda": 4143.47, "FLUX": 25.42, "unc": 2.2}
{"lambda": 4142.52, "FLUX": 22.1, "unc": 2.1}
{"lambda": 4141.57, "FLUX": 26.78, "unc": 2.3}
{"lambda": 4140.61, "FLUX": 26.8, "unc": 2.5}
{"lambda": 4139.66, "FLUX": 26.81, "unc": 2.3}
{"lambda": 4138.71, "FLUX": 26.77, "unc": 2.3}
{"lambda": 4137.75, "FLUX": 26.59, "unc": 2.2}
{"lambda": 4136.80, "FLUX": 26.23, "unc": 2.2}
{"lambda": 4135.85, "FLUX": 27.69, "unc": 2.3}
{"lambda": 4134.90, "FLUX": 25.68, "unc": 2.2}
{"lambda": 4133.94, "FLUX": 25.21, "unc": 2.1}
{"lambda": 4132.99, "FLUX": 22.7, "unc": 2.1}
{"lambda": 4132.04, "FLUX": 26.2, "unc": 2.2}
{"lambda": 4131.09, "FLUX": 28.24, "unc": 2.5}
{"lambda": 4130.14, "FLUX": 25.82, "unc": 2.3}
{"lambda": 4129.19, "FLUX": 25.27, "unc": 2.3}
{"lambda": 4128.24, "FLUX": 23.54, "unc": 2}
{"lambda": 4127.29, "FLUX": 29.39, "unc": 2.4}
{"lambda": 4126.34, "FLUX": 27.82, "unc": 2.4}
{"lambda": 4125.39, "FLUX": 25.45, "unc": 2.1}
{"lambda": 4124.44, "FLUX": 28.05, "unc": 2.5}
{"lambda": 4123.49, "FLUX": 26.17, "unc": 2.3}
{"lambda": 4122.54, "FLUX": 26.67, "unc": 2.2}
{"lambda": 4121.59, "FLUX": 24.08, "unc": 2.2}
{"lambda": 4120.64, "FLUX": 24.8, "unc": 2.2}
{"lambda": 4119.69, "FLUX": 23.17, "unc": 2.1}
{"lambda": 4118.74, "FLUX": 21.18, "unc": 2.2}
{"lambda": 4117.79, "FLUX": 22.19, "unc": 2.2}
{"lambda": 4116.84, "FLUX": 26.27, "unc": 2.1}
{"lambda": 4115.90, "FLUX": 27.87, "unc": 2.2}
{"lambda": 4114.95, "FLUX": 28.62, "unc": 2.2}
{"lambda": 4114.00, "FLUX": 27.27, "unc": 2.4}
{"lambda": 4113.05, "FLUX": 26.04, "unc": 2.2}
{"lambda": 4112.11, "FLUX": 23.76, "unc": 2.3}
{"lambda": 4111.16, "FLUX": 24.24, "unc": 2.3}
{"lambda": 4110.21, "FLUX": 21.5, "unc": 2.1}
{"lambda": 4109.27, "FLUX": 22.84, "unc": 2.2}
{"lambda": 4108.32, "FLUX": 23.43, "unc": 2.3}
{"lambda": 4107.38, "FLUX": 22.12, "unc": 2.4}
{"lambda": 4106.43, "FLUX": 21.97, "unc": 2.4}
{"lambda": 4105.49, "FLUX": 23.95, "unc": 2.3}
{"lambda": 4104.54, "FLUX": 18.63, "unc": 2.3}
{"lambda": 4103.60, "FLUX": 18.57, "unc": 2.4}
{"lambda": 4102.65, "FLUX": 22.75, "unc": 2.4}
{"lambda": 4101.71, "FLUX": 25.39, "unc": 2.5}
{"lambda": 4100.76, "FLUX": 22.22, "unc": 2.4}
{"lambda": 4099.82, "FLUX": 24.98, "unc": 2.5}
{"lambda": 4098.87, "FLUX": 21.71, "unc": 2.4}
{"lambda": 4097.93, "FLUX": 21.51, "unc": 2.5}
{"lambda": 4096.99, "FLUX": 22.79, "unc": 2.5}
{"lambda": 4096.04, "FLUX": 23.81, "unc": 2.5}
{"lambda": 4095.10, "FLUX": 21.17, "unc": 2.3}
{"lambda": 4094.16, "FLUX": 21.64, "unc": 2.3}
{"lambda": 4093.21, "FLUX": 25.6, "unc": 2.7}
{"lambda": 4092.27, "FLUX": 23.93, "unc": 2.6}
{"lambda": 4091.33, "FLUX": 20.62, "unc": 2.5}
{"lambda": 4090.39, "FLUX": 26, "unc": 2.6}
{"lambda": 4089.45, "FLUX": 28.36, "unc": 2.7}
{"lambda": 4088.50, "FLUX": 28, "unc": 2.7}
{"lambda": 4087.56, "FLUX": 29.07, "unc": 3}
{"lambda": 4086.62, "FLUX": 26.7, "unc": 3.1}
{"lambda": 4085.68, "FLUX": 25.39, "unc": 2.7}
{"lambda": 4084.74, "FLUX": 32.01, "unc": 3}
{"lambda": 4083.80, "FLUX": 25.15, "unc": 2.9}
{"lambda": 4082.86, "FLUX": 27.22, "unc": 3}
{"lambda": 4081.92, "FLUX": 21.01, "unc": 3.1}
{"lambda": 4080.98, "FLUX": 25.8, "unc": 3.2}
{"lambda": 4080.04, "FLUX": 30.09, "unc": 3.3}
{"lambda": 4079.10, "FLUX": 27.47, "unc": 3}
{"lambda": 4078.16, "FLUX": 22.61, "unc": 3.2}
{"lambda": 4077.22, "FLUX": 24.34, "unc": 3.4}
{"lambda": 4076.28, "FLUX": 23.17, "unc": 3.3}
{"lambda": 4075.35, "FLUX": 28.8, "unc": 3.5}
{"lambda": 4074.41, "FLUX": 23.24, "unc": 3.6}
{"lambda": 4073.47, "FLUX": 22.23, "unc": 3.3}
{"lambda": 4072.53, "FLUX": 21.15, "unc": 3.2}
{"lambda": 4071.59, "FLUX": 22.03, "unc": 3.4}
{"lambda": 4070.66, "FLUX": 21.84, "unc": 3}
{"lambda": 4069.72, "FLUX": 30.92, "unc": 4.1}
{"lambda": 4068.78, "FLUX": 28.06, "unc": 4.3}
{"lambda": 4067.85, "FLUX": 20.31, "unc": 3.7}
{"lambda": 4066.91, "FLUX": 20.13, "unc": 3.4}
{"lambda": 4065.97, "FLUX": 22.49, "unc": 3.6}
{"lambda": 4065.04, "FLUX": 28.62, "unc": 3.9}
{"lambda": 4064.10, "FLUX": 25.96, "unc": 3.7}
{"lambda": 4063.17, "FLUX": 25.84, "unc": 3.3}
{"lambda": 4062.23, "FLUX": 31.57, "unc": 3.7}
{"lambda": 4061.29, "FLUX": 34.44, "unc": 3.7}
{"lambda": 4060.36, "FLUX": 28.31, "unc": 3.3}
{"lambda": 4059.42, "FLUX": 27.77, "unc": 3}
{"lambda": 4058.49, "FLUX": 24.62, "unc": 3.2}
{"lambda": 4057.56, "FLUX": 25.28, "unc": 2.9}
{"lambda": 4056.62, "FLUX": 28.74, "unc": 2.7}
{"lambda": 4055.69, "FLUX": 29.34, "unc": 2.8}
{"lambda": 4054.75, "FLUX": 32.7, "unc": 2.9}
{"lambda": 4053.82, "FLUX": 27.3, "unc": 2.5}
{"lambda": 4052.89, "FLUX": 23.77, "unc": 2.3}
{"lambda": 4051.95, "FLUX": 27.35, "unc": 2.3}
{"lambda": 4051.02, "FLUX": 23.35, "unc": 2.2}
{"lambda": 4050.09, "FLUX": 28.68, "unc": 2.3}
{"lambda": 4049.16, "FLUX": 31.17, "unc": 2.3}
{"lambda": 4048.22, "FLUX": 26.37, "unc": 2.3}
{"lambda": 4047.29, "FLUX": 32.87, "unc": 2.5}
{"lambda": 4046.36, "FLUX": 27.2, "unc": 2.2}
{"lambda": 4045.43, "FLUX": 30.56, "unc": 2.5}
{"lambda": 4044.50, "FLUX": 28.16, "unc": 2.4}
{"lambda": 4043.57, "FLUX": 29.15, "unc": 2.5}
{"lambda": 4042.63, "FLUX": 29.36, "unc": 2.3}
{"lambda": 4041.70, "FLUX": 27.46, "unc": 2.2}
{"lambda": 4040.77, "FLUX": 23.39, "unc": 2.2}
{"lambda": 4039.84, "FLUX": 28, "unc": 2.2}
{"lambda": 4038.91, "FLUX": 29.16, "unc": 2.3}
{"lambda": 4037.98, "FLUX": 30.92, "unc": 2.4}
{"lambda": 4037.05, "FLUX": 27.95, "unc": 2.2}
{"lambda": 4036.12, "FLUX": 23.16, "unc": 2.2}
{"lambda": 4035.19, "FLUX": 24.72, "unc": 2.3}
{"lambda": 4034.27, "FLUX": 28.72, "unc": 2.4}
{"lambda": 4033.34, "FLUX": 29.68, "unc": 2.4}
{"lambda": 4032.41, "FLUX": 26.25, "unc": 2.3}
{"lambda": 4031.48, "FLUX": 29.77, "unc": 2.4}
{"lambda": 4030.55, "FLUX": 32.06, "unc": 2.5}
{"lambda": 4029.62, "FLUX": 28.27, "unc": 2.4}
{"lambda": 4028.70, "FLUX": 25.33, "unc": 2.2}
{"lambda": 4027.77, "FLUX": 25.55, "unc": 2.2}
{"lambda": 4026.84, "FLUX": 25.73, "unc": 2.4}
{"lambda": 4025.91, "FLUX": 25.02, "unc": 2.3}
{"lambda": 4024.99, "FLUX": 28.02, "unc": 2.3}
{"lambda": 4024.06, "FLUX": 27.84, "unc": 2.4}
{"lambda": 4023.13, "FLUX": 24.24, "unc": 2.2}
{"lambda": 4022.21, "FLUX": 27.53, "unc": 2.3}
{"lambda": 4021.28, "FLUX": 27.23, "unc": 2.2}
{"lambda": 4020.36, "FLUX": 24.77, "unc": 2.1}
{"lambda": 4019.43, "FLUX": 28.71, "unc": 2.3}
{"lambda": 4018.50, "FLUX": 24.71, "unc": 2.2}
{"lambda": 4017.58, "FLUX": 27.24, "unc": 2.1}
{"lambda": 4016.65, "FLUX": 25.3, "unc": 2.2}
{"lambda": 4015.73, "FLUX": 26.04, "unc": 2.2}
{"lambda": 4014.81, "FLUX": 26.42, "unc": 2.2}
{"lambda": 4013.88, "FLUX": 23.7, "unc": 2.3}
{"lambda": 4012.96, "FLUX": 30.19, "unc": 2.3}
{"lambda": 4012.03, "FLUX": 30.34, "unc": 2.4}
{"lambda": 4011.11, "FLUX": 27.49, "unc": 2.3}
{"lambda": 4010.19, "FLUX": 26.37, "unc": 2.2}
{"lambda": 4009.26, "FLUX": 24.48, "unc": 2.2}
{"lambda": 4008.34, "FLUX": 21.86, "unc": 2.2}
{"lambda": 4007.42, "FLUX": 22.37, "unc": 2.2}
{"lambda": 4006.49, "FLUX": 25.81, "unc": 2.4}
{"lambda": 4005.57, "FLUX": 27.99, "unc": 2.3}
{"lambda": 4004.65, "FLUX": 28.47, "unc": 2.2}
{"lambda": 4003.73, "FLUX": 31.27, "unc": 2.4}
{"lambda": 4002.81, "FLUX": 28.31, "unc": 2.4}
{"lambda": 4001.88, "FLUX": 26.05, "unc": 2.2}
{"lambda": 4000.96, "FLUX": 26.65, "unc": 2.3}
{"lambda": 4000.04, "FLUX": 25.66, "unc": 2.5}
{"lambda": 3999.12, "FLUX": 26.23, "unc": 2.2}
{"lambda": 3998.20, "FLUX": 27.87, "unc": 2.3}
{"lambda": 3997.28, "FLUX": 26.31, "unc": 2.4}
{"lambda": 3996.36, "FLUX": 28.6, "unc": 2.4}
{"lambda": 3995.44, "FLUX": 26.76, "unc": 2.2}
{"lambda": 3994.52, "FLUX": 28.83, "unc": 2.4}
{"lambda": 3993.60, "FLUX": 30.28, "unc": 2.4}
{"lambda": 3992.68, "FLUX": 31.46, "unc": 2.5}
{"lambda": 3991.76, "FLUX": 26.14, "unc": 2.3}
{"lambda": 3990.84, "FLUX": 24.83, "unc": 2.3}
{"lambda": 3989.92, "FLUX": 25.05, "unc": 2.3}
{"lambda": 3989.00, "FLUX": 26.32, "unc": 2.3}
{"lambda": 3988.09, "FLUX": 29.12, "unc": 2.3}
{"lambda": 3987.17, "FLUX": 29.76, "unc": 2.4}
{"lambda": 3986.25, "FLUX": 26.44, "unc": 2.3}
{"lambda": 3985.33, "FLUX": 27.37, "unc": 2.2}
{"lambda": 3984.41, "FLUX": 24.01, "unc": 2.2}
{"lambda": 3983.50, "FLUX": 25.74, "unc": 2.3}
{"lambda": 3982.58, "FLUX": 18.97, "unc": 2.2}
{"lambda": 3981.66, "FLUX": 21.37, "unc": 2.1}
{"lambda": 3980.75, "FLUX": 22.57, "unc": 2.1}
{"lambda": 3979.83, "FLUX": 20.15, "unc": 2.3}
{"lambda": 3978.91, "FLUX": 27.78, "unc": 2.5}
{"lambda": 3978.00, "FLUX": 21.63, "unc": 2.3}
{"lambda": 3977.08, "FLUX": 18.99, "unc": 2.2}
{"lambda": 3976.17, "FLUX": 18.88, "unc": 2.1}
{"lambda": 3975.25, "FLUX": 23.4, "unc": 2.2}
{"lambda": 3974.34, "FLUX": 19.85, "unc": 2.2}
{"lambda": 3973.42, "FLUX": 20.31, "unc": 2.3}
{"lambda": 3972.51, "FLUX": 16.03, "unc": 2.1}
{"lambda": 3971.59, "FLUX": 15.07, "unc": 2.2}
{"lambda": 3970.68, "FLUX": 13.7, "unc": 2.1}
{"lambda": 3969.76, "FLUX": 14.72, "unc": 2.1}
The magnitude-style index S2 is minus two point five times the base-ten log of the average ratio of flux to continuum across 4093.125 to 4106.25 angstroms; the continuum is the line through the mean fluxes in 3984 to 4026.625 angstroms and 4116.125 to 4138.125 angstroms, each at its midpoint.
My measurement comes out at 0.16 mag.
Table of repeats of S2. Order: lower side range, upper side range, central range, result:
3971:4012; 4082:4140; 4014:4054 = -0.097 mag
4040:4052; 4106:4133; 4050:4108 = 0.069 mag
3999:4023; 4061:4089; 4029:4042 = -0.062 mag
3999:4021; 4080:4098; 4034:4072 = -0.058 mag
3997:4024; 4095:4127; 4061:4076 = -0.011 mag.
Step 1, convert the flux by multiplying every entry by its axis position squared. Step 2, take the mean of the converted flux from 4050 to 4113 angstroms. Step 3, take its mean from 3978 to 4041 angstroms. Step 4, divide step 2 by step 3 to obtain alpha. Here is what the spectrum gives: 0.97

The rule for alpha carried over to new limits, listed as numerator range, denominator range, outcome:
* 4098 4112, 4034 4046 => 0.84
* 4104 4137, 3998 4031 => 0.99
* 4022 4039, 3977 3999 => 1.08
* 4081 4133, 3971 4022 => 1.03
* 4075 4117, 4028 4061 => 0.90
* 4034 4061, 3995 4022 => 1.06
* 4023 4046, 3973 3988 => 1.23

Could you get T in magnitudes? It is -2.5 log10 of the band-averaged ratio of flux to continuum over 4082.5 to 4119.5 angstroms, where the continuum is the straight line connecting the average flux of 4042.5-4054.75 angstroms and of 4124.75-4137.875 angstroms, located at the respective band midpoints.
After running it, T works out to 0.11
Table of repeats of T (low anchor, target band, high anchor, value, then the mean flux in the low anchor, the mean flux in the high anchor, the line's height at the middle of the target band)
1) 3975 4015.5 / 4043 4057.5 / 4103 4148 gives -0.11 mag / 25.9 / 25.1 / 25.5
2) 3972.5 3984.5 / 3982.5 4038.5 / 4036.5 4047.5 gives -0.08 mag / 21.5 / 28.5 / 25.1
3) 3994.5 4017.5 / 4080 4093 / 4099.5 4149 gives -0.03 mag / 26.7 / 25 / 25.6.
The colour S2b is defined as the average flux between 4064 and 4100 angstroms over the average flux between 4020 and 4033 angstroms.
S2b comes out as 0.92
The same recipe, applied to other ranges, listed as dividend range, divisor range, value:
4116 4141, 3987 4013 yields 0.95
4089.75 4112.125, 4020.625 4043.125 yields 0.83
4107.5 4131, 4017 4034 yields 0.93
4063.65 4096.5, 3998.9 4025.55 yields 0.94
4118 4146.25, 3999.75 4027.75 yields 0.97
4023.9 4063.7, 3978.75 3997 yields 1.07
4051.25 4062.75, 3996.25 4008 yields 1.05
